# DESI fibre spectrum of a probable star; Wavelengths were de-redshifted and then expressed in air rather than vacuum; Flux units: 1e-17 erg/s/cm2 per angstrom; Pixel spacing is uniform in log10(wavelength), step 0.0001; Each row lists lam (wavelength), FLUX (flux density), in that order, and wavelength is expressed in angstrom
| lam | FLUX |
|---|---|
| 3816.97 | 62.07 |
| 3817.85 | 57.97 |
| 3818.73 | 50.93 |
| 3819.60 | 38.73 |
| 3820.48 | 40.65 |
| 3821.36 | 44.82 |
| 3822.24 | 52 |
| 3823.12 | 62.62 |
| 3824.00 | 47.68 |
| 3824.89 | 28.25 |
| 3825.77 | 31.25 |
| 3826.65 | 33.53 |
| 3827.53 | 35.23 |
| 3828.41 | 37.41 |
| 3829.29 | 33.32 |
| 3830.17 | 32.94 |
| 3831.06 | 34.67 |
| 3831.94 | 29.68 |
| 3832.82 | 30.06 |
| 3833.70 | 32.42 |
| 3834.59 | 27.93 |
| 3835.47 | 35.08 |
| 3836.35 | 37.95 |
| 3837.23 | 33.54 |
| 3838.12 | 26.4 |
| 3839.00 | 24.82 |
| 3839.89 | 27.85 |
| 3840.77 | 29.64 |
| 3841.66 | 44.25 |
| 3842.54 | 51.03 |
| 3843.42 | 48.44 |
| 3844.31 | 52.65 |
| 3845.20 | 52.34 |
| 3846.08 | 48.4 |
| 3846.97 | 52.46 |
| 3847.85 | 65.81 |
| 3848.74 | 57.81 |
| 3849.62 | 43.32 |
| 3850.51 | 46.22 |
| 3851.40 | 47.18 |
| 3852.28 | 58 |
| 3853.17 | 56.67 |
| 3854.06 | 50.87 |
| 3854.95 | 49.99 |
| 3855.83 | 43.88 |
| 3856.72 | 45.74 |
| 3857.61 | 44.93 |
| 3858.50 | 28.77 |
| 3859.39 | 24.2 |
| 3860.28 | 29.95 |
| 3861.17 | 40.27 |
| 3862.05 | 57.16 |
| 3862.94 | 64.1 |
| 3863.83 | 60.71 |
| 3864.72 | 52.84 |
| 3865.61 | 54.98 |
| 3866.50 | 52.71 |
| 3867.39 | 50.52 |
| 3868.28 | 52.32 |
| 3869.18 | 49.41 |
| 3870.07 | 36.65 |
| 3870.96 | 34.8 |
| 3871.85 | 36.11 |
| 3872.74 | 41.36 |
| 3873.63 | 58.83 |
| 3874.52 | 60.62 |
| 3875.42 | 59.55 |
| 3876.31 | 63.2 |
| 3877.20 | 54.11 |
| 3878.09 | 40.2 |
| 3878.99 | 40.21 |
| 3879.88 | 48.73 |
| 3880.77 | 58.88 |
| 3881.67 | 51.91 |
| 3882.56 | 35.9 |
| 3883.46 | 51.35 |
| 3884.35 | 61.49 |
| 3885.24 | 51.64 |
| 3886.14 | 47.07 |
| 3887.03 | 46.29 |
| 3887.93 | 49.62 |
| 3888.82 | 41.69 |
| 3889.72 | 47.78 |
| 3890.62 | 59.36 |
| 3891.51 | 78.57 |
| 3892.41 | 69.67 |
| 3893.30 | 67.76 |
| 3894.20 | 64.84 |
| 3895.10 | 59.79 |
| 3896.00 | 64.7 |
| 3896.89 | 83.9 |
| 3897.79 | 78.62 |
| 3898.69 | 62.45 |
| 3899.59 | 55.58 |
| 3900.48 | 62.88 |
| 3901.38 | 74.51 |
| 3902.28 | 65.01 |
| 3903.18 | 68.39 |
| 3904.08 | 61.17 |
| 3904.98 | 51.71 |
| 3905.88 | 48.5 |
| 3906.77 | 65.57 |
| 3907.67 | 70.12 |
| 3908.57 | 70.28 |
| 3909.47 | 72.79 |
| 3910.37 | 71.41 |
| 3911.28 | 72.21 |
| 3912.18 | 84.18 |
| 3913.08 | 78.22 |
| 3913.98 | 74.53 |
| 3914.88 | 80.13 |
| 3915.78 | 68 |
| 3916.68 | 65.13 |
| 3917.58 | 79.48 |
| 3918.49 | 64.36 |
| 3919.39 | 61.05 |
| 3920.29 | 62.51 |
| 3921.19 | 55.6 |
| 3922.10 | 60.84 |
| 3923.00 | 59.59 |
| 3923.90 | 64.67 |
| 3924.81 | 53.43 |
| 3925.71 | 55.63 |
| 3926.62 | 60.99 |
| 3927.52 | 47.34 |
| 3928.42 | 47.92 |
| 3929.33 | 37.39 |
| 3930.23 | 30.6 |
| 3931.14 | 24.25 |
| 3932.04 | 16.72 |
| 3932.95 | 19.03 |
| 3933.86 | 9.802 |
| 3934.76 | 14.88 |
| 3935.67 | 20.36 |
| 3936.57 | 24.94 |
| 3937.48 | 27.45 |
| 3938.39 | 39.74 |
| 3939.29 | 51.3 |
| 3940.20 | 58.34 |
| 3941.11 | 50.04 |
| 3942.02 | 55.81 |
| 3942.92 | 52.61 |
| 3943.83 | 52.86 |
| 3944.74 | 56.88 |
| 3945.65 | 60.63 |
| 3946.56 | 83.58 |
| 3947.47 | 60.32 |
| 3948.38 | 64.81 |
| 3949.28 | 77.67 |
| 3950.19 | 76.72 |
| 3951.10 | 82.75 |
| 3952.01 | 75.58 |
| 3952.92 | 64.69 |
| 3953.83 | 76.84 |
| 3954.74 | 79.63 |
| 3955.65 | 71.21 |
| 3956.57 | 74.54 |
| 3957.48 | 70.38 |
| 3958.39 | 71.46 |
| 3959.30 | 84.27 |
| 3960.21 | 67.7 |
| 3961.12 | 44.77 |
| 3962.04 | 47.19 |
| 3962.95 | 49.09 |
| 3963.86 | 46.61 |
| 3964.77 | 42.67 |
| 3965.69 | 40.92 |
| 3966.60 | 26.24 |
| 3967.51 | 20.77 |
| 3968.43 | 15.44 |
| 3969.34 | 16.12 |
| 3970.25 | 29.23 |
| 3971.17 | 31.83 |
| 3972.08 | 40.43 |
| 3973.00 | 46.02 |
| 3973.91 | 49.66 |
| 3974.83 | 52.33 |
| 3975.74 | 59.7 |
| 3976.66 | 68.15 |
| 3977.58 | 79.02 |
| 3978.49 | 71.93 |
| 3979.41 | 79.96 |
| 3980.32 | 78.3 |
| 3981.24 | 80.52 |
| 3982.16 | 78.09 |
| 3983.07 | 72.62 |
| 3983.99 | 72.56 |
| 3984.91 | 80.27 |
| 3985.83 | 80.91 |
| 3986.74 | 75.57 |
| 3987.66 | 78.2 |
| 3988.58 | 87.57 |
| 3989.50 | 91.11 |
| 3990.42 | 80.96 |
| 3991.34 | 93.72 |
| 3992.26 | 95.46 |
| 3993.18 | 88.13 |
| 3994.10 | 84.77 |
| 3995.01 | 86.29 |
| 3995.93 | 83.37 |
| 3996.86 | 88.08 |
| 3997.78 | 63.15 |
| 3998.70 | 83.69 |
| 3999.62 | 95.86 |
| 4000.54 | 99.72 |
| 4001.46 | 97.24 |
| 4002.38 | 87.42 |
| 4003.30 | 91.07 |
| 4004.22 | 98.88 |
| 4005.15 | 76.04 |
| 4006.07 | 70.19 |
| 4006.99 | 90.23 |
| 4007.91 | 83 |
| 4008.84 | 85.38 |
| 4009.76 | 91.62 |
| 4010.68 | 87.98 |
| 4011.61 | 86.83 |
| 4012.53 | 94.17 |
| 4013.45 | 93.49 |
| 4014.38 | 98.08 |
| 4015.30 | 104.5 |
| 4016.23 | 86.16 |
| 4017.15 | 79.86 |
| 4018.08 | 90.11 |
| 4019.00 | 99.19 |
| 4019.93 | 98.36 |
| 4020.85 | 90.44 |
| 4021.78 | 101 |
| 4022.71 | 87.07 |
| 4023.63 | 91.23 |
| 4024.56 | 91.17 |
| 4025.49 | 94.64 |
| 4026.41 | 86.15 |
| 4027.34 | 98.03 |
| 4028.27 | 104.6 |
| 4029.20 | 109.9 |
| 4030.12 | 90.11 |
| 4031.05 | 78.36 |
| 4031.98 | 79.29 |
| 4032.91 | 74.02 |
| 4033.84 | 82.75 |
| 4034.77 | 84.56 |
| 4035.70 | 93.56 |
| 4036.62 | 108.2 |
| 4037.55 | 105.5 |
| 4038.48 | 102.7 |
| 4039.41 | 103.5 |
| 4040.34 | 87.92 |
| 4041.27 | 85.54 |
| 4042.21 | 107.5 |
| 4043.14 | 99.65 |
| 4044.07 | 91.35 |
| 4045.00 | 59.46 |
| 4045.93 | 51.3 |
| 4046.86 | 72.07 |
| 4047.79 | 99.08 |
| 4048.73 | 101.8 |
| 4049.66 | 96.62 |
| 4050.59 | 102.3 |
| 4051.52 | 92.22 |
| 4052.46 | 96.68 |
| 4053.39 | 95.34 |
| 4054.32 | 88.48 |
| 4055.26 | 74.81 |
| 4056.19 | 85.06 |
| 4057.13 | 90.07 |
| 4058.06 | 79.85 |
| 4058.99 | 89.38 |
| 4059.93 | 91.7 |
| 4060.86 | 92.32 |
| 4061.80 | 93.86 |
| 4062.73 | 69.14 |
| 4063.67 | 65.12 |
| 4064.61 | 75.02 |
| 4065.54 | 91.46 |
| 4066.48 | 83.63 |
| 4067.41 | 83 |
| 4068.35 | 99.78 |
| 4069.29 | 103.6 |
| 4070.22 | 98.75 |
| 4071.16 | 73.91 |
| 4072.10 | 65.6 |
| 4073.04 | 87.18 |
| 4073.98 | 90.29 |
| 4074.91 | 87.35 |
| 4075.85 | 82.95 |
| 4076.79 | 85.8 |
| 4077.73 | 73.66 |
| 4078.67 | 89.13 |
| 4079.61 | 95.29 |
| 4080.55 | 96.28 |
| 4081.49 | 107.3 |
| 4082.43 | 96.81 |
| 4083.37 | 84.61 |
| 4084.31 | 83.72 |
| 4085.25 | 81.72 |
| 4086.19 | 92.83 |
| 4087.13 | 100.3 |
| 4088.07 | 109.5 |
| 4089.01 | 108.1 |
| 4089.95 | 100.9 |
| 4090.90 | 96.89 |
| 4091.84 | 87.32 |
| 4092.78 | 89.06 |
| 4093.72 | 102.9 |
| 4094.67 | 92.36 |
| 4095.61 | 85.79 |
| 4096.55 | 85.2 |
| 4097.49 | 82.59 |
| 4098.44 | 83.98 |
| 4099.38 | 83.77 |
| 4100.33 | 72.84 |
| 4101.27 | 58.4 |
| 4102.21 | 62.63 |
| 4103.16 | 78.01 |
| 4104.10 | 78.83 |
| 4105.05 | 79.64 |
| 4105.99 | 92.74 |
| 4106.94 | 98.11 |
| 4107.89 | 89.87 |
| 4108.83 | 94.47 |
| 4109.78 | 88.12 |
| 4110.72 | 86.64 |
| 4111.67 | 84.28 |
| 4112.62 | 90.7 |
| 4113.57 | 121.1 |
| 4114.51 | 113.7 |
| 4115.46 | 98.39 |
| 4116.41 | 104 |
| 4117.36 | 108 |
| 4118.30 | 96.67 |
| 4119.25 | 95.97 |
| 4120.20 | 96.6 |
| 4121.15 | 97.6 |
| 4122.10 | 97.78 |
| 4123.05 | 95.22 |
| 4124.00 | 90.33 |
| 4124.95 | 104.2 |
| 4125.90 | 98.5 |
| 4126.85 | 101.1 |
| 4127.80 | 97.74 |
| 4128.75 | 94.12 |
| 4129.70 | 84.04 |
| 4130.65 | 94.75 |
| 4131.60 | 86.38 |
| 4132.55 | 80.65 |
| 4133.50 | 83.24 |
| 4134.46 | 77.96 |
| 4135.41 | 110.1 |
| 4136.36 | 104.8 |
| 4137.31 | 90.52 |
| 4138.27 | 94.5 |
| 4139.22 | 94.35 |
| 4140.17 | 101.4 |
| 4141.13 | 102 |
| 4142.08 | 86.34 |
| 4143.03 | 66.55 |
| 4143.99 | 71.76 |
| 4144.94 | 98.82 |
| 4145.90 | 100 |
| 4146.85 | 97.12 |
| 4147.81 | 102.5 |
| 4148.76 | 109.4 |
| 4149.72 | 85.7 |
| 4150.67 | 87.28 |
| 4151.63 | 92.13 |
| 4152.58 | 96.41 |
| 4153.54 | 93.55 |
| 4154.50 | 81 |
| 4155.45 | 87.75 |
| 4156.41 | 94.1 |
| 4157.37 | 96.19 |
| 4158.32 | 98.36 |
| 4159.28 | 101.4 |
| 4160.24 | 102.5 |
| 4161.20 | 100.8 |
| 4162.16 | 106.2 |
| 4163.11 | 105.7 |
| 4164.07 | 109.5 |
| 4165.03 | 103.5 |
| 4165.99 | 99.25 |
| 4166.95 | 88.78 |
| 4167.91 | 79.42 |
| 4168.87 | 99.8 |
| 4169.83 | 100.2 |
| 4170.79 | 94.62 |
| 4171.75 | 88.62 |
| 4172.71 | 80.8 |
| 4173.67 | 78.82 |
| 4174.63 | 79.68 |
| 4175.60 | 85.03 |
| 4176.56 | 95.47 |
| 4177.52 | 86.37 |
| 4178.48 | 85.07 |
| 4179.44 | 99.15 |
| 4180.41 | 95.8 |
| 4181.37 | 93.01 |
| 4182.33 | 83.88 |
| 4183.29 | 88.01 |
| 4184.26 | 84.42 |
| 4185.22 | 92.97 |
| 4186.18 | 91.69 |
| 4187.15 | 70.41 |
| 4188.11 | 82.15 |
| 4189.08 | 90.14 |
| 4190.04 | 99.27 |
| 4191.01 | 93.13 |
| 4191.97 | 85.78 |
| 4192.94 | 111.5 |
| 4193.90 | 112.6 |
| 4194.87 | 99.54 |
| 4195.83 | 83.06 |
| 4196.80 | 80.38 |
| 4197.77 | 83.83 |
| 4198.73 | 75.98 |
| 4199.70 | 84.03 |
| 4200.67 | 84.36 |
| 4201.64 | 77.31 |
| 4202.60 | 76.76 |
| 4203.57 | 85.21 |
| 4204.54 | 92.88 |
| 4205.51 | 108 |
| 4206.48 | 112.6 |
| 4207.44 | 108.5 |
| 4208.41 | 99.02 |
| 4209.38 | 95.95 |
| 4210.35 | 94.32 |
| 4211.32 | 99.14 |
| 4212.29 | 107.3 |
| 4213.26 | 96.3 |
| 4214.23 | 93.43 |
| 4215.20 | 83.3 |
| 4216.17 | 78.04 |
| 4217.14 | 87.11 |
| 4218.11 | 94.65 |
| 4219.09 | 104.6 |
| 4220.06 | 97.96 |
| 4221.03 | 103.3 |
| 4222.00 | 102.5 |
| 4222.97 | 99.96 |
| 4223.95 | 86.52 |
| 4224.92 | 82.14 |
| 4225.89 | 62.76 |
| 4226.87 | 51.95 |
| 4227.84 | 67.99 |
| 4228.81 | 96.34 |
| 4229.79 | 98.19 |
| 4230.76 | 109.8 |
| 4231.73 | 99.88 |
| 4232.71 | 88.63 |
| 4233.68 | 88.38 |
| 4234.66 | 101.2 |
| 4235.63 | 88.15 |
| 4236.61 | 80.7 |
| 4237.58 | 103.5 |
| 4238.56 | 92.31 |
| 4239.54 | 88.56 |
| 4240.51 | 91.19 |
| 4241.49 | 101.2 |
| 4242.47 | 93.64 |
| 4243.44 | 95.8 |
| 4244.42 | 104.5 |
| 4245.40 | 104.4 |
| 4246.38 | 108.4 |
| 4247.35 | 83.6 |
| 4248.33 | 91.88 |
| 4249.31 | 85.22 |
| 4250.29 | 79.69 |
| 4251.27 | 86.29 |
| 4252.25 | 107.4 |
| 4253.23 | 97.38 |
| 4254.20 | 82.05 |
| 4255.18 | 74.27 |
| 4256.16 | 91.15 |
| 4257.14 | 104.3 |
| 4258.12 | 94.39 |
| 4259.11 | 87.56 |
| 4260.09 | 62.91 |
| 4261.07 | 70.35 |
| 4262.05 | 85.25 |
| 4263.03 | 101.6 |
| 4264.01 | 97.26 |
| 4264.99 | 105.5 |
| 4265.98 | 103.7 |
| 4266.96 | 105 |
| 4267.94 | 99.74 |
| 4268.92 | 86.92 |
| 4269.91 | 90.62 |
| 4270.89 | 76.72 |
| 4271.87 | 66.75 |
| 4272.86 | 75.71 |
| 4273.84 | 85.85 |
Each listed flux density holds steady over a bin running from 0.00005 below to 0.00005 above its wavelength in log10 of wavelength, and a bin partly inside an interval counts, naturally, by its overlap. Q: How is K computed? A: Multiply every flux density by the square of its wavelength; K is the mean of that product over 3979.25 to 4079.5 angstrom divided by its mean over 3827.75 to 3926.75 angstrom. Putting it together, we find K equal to 1.8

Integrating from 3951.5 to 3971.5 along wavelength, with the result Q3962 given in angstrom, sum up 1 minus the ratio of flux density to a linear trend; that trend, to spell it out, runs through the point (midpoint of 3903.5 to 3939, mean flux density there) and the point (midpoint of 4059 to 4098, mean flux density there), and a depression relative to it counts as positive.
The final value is 3.1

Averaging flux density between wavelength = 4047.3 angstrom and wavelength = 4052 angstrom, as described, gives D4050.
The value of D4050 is 98.1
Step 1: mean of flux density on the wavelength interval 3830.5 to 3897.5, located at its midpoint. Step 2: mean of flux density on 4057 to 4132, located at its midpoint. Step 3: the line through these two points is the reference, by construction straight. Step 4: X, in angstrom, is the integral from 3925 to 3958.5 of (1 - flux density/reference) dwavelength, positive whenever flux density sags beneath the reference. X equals 5.6 angstrom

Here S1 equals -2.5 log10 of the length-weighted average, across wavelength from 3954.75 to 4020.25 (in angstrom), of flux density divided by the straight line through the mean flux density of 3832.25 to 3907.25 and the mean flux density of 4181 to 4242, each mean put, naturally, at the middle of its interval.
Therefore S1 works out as -0.13 mag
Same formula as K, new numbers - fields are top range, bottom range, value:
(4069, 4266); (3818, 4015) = 1.79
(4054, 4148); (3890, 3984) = 1.69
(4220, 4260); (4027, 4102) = 1.12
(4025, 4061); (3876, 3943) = 1.75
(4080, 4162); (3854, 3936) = 1.92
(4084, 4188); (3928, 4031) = 1.43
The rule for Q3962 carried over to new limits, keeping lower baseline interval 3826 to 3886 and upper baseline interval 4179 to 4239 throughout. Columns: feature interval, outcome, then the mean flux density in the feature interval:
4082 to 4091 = -2.4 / 95.5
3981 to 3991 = -2.9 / 80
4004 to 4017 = -4.7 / 88.6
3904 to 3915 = -3.7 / 69.3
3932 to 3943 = 4.3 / 33.9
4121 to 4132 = -2.0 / 95.1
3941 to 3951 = -1.3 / 64.1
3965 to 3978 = 4.1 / 41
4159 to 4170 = -1.8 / 99.7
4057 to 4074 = -3.0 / 85.2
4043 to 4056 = -3.1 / 86.9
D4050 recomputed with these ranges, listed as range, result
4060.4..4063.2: 85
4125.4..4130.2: 95.2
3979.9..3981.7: 79.2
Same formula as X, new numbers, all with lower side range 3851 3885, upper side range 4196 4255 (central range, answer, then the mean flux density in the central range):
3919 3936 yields 4.1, 42.3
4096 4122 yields -4.1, 89.9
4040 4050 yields -2.4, 86.4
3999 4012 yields -4.7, 88.6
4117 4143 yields -4.6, 94.5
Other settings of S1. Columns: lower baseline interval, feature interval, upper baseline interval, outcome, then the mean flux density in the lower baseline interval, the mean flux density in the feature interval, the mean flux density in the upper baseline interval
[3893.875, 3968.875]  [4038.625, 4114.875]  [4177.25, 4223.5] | -0.16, 57.4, 88.6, 92.4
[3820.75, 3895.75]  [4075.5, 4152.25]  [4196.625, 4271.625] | -0.19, 46.6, 92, 91.4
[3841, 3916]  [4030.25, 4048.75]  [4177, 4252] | -0.21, 55.7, 88.1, 91.6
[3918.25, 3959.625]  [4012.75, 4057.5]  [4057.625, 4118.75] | -0.19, 54.5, 91.3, 89.2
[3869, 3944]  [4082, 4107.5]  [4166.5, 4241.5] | -0.14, 54.5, 87.7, 90.8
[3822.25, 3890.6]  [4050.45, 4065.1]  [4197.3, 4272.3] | -0.23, 45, 86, 91.3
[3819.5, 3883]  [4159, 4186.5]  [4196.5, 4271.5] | -0.11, 44.3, 93.1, 91.5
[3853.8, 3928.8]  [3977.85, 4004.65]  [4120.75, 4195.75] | -0.19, 57.1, 84.3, 93.2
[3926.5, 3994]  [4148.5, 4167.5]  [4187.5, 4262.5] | -0.17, 57.4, 96.8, 91.3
